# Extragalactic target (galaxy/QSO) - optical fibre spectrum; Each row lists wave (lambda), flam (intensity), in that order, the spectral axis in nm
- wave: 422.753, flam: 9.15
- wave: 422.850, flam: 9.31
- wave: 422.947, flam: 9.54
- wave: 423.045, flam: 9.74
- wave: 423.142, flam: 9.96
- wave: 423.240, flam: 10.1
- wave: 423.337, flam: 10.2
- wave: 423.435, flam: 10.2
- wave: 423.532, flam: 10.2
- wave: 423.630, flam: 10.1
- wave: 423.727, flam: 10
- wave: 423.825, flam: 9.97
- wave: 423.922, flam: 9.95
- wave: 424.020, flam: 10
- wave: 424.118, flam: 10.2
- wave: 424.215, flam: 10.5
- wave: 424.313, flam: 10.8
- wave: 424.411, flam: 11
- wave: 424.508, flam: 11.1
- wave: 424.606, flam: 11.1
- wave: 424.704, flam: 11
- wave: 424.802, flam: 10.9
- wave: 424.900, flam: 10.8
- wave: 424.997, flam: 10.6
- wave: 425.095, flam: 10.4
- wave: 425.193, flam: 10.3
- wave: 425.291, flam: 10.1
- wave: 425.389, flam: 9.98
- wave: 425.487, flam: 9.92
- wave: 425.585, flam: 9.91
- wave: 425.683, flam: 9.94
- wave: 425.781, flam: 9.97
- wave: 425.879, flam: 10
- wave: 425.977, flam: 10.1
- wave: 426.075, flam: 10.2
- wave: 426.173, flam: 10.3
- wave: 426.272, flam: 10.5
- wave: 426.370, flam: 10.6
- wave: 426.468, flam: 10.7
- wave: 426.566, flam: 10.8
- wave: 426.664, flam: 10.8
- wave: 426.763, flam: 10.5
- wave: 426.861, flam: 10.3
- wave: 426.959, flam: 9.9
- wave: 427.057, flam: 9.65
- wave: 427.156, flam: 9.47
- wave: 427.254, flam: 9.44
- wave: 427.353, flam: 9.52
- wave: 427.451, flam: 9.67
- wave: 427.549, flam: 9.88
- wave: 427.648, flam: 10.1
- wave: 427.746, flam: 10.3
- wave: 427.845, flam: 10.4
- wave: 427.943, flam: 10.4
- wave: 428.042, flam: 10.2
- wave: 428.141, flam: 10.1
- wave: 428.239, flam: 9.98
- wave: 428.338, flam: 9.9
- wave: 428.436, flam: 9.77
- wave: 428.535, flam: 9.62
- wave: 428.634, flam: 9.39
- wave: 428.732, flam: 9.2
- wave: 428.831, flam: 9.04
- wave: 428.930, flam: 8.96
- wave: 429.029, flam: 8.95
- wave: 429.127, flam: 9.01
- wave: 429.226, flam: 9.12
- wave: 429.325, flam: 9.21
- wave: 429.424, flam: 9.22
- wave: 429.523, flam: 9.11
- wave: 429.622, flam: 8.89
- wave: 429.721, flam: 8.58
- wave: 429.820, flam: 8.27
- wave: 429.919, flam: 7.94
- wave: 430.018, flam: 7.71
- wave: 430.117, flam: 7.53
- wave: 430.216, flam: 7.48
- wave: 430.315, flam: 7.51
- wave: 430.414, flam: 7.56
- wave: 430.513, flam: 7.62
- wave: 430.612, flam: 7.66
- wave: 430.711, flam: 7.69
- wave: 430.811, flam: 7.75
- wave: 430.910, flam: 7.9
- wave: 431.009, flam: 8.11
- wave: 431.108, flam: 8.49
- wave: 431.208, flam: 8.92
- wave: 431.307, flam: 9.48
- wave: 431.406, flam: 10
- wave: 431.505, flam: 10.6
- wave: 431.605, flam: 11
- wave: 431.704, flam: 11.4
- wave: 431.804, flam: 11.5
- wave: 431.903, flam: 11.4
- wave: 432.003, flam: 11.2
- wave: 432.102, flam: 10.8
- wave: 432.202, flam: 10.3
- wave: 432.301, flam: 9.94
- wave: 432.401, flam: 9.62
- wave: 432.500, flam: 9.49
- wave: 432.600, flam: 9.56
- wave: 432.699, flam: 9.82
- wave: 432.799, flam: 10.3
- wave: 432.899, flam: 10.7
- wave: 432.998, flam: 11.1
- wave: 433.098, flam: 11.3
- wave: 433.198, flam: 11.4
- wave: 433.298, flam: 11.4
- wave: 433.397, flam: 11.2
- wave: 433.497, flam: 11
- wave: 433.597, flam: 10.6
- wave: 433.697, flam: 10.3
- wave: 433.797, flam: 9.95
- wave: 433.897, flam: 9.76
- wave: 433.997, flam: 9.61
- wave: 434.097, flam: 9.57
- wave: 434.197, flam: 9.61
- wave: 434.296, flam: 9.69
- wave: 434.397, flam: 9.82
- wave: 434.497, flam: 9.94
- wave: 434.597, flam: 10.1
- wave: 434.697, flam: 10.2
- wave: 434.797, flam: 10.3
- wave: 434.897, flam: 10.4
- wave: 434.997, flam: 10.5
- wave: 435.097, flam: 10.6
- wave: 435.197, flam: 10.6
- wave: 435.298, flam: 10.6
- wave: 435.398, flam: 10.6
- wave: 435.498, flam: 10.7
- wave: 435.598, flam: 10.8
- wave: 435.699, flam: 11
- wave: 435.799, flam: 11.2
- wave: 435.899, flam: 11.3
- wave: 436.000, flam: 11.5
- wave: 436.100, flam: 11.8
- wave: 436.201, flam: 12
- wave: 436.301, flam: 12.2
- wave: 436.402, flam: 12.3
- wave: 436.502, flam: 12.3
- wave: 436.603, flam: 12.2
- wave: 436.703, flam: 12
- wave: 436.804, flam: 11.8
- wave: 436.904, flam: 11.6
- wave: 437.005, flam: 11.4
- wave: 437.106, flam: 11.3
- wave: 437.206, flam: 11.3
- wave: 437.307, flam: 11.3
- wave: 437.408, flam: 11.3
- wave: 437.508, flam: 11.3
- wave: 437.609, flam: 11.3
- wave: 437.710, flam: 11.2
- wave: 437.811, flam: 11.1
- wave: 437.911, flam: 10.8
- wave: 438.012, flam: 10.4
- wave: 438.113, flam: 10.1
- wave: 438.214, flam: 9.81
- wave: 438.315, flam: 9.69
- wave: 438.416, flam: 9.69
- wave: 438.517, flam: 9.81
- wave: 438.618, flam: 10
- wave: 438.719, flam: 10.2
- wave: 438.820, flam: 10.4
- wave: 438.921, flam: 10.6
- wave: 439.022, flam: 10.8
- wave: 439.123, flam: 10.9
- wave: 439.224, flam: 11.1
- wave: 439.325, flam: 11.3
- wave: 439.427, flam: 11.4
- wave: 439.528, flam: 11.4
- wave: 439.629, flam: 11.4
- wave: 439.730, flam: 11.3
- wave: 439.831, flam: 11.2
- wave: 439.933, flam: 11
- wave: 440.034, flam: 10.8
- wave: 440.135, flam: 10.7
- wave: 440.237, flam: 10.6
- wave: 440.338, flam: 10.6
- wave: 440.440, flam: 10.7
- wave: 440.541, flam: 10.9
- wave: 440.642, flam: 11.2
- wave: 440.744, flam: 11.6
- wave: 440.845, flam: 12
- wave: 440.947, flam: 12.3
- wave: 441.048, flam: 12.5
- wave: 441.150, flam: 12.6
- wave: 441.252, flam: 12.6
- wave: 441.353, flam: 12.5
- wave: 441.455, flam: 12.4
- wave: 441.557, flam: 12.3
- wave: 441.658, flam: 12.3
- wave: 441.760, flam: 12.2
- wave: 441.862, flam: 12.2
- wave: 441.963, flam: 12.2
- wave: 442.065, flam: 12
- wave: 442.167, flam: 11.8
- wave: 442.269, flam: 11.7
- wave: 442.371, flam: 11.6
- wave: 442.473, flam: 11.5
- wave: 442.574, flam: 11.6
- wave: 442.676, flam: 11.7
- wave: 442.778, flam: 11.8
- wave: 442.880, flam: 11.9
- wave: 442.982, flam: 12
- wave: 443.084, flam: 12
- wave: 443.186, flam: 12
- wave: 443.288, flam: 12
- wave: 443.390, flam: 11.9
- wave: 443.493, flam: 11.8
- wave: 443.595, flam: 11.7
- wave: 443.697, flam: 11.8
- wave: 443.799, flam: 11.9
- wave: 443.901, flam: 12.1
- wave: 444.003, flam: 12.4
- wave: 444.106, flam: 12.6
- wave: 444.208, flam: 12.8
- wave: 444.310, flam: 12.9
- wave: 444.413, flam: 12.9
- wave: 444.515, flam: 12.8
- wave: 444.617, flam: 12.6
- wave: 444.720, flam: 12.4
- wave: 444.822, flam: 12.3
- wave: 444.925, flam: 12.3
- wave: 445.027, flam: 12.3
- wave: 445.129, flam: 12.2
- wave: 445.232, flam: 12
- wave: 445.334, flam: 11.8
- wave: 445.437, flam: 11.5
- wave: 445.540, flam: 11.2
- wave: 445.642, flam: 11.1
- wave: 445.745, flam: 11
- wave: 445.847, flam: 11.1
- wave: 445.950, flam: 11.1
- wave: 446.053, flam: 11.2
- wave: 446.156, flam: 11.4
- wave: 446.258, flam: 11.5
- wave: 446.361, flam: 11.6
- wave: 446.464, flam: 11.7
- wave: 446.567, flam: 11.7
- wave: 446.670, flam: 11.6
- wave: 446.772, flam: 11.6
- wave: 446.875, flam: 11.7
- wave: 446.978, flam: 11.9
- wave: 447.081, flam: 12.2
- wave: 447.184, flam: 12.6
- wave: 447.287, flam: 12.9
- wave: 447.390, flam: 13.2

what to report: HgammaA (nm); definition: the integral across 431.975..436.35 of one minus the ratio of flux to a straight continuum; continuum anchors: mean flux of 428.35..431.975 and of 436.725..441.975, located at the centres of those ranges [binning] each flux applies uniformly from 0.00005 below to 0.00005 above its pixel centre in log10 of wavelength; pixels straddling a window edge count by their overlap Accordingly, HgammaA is -0.269 nm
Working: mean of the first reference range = 8.96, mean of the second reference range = 11.2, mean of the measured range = 10.6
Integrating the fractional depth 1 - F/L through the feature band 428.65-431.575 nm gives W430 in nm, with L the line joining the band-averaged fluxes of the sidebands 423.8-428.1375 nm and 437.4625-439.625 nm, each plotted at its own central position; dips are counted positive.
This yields 0.52 nm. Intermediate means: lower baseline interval 10.3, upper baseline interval 10.6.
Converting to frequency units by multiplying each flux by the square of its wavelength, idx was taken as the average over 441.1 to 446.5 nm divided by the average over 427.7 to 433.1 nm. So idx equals 1.36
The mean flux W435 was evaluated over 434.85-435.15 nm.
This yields 10.5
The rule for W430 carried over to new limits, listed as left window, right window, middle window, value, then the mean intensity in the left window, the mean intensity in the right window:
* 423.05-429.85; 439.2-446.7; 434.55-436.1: 0.03 nm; 9.99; 11.8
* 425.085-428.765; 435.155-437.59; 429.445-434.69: 0.60 nm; 10.1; 11.4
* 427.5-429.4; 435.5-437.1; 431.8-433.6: 0.01 nm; 9.65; 11.6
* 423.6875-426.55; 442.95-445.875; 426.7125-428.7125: 0.13 nm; 10.4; 12.1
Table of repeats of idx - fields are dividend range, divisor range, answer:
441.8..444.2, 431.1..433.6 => 1.19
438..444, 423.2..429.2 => 1.21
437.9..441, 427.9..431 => 1.30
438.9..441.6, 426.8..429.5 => 1.25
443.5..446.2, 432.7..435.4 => 1.21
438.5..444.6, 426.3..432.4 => 1.31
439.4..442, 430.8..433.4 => 1.19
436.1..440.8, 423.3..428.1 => 1.14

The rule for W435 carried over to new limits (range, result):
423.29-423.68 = 10.2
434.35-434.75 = 10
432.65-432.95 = 10.3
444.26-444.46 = 12.9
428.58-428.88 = 9.22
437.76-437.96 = 11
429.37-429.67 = 9.07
